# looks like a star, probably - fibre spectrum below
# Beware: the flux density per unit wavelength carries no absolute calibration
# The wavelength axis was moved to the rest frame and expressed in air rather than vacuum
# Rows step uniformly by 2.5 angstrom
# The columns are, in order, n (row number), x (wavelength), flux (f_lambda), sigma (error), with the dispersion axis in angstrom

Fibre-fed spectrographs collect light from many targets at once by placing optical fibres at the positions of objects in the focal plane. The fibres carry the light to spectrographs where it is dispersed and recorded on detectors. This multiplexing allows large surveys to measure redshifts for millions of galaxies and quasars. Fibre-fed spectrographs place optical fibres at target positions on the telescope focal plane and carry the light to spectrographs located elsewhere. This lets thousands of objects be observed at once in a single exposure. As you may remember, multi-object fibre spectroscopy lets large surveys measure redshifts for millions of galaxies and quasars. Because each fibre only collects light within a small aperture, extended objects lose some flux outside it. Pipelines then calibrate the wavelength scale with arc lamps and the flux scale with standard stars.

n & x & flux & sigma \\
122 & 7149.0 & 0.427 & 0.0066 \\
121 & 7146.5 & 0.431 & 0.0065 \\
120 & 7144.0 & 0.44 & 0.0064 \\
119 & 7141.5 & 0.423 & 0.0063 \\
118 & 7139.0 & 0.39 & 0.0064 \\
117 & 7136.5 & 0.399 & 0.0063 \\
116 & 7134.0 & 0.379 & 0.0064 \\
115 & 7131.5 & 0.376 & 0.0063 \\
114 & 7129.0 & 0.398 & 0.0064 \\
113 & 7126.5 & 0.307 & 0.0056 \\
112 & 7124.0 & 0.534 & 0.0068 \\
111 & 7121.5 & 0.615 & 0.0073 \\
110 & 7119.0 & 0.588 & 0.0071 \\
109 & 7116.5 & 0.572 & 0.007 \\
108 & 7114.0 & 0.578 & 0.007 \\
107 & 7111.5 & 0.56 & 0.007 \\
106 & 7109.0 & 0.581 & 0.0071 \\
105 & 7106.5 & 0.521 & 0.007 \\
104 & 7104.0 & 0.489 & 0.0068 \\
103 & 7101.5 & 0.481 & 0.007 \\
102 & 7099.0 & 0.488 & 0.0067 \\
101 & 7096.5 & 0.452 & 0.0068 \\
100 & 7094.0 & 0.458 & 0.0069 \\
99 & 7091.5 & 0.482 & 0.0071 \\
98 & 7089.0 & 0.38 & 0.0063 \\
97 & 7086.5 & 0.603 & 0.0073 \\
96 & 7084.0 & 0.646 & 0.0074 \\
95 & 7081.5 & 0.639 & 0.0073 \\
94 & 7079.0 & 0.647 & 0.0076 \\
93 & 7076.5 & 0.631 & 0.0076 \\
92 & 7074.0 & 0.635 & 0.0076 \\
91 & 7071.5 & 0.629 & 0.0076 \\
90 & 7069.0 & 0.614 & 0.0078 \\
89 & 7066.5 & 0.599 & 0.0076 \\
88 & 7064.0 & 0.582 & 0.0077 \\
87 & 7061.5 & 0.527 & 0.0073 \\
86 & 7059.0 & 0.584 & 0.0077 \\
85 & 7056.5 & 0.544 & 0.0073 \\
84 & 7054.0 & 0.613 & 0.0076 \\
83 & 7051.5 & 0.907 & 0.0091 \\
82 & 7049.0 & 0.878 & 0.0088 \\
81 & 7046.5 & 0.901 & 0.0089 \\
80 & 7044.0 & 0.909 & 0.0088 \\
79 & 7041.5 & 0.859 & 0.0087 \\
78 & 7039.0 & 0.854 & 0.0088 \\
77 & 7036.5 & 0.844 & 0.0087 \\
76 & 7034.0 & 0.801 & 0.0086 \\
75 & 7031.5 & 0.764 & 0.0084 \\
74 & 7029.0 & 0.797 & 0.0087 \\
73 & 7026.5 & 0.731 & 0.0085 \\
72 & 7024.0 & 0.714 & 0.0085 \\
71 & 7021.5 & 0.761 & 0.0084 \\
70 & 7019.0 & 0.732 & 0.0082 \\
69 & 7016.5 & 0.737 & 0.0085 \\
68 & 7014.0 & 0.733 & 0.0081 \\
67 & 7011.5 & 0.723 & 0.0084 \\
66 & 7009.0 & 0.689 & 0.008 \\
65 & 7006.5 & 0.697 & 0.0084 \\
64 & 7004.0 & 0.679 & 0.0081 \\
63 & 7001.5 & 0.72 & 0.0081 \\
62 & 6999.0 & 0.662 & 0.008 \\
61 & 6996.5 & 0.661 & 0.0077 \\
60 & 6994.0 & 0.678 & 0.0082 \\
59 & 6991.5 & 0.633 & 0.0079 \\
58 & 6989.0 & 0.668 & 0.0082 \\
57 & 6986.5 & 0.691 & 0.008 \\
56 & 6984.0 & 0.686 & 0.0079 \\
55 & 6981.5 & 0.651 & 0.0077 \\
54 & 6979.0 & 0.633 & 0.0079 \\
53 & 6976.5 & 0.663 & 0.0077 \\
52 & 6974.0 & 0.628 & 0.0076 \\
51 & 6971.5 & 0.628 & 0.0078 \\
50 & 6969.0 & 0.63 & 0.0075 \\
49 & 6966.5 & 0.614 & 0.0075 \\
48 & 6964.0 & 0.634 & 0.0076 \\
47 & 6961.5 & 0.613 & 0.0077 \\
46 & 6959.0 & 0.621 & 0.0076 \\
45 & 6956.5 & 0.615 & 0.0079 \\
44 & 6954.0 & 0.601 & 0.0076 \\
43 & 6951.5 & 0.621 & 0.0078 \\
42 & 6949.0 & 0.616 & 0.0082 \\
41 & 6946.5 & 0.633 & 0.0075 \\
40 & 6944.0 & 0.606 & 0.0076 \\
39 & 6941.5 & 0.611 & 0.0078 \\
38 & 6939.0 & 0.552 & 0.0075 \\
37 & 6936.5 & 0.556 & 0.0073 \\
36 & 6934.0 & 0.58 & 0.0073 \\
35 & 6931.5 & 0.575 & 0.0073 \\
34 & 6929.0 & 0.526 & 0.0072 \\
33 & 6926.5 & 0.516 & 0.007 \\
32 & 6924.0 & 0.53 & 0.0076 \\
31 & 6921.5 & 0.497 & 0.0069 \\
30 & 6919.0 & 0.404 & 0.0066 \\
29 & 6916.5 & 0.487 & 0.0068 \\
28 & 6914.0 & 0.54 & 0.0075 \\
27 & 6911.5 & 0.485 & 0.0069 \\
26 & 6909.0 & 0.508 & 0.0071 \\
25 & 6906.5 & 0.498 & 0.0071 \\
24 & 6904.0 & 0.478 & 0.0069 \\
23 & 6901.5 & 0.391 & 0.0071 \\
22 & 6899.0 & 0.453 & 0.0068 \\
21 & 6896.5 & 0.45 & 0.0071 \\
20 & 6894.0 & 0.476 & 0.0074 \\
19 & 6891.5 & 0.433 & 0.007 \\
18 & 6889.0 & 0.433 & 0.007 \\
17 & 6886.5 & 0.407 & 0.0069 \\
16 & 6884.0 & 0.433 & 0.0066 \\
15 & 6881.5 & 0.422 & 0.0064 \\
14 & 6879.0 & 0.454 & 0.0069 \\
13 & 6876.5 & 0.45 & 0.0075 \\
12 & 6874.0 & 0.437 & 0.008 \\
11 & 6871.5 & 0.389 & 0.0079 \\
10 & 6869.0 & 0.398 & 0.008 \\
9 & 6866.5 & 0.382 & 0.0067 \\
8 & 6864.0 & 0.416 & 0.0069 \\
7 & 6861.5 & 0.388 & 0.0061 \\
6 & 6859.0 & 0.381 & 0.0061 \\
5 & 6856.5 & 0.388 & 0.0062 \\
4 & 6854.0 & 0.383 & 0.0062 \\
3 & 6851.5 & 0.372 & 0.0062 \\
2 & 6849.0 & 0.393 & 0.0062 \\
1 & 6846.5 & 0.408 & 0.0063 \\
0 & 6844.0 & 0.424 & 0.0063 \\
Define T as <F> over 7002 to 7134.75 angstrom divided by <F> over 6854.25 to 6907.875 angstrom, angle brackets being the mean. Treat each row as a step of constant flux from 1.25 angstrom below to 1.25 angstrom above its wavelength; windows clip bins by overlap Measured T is 1.48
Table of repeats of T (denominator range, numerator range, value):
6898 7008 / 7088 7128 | 0.86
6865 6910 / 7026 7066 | 1.72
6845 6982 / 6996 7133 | 1.26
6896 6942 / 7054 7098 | 1.12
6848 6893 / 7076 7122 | 1.33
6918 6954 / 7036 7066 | 1.33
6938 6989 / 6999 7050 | 1.23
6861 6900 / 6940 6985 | 1.47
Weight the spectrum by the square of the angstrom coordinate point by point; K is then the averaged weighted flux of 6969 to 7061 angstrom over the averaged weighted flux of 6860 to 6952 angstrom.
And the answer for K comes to 1.53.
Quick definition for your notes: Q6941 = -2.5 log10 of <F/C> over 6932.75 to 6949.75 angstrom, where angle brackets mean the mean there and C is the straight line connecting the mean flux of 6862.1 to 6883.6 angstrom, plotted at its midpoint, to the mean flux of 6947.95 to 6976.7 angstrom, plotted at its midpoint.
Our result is -0.03 mag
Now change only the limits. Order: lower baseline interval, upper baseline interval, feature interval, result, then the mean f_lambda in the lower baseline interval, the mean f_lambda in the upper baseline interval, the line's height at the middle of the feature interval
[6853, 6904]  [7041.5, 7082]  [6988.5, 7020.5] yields -0.16 mag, 0.42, 0.684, 0.601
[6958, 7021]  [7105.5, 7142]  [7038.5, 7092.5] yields -0.17 mag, 0.669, 0.482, 0.564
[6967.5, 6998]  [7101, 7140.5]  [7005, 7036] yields -0.22 mag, 0.654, 0.485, 0.608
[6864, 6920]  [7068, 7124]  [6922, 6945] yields -0.19 mag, 0.445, 0.558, 0.468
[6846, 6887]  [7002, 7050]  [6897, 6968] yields 0.03 mag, 0.406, 0.778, 0.56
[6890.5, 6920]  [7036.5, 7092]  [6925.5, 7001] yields -0.15 mag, 0.468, 0.673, 0.543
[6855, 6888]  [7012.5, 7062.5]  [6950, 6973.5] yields -0.03 mag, 0.411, 0.76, 0.601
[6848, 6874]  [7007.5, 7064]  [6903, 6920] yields 0.02 mag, 0.391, 0.751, 0.495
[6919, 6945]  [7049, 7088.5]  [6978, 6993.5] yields -0.14 mag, 0.547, 0.63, 0.58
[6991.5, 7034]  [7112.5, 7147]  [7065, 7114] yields -0.01 mag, 0.717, 0.461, 0.549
